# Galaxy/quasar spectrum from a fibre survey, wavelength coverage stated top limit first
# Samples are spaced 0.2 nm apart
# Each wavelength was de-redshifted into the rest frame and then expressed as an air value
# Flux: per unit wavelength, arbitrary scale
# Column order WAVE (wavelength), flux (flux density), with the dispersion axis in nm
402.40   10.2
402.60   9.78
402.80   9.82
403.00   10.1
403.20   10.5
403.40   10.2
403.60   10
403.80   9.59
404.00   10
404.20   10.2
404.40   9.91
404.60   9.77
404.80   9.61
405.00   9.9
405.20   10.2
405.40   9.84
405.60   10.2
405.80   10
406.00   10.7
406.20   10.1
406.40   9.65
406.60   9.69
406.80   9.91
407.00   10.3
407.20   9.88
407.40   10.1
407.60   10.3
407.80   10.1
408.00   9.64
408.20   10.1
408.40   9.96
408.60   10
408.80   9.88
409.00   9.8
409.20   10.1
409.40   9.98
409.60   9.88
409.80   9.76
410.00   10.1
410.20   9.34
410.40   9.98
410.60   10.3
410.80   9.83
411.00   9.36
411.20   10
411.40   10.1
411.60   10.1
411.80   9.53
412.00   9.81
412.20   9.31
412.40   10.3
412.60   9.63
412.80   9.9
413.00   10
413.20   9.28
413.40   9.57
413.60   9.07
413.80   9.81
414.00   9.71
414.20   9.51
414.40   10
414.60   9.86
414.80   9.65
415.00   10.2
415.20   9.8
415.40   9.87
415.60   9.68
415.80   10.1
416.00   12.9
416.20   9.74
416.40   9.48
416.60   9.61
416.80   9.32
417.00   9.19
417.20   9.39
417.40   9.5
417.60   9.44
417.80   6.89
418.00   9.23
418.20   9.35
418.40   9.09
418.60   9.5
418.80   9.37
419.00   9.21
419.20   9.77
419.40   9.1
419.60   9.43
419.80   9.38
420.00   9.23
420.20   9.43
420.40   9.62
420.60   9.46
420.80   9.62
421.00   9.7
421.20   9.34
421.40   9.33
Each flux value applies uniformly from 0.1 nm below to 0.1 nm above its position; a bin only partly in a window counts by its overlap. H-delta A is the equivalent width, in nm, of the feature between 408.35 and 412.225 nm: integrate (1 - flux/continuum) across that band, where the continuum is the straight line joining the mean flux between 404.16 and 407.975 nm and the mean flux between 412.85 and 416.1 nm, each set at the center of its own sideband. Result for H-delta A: 0.04 nm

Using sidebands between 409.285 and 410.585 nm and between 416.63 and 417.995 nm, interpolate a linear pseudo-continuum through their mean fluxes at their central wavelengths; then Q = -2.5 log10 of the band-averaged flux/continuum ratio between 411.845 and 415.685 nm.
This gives -0.04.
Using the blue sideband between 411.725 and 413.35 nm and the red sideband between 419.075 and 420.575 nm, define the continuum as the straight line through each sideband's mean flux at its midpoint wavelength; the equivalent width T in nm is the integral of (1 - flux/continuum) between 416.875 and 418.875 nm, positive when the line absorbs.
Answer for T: 0.09 nm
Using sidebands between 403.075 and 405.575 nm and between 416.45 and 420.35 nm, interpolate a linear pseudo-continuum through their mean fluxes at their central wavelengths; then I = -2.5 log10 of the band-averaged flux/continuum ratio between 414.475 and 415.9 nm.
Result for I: -0.05 mag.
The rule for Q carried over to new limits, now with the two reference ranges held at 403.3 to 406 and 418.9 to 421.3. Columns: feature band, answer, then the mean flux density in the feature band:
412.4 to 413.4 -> -0.01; 9.75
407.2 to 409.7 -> -0.01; 9.98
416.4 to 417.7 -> 0.02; 9.41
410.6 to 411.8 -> -0.01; 9.88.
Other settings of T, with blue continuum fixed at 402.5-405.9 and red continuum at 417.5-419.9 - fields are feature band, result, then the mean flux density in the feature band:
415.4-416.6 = -0.13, 10.3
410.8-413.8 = -0.06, 9.72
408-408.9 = -0.02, 9.95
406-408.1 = -0.04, 10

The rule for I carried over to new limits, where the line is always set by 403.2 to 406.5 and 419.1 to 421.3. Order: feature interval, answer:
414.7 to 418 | -0.007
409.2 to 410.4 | -0.002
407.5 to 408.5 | -0.014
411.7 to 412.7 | 0.003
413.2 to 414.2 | 0.021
